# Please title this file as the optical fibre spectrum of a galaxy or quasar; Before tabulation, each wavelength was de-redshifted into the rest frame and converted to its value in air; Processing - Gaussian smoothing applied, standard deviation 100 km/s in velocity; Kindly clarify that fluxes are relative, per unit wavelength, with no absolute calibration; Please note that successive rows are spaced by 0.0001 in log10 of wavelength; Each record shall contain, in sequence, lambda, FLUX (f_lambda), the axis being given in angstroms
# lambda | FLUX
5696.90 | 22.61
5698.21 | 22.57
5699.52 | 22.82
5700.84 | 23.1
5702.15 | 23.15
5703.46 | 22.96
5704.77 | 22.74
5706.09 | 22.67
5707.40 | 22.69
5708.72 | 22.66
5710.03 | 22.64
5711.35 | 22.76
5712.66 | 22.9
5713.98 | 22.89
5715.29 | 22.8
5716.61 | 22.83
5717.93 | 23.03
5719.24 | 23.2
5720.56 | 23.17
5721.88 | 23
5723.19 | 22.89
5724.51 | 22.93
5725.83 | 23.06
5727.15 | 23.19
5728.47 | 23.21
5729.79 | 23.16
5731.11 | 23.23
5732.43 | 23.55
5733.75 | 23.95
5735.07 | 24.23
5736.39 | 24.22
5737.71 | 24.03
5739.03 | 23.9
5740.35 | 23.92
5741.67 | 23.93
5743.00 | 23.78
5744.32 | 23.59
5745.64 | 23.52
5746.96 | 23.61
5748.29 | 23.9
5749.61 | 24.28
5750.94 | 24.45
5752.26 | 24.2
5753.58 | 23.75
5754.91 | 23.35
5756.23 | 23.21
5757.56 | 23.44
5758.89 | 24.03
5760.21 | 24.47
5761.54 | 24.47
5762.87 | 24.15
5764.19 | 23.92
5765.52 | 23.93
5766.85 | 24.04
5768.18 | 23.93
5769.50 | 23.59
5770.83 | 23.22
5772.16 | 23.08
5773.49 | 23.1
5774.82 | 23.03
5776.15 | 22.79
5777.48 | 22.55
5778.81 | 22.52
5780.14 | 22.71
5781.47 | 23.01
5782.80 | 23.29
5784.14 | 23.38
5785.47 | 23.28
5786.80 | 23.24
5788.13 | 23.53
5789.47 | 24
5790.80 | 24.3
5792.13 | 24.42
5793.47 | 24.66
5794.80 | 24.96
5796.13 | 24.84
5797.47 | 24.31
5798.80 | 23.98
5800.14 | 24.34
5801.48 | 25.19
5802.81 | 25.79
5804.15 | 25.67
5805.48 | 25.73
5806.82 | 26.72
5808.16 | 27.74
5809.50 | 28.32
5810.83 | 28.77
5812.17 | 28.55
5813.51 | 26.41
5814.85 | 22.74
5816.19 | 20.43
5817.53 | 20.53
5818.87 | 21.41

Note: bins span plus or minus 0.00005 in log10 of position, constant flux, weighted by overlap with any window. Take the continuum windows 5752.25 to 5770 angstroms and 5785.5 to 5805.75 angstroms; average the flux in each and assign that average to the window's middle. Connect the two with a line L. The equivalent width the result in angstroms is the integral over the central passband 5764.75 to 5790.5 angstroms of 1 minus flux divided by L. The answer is 1.0 angstroms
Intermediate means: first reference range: 23.9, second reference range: 24.5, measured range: 23.3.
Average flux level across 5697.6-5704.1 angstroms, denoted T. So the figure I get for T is 22.9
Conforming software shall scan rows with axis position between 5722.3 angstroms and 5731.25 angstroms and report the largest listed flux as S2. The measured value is 23.23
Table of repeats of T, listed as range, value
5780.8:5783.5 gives 23.1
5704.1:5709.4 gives 22.7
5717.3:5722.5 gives 23.1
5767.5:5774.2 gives 23.4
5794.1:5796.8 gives 25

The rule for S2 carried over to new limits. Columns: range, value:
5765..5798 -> 24.96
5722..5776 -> 24.47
